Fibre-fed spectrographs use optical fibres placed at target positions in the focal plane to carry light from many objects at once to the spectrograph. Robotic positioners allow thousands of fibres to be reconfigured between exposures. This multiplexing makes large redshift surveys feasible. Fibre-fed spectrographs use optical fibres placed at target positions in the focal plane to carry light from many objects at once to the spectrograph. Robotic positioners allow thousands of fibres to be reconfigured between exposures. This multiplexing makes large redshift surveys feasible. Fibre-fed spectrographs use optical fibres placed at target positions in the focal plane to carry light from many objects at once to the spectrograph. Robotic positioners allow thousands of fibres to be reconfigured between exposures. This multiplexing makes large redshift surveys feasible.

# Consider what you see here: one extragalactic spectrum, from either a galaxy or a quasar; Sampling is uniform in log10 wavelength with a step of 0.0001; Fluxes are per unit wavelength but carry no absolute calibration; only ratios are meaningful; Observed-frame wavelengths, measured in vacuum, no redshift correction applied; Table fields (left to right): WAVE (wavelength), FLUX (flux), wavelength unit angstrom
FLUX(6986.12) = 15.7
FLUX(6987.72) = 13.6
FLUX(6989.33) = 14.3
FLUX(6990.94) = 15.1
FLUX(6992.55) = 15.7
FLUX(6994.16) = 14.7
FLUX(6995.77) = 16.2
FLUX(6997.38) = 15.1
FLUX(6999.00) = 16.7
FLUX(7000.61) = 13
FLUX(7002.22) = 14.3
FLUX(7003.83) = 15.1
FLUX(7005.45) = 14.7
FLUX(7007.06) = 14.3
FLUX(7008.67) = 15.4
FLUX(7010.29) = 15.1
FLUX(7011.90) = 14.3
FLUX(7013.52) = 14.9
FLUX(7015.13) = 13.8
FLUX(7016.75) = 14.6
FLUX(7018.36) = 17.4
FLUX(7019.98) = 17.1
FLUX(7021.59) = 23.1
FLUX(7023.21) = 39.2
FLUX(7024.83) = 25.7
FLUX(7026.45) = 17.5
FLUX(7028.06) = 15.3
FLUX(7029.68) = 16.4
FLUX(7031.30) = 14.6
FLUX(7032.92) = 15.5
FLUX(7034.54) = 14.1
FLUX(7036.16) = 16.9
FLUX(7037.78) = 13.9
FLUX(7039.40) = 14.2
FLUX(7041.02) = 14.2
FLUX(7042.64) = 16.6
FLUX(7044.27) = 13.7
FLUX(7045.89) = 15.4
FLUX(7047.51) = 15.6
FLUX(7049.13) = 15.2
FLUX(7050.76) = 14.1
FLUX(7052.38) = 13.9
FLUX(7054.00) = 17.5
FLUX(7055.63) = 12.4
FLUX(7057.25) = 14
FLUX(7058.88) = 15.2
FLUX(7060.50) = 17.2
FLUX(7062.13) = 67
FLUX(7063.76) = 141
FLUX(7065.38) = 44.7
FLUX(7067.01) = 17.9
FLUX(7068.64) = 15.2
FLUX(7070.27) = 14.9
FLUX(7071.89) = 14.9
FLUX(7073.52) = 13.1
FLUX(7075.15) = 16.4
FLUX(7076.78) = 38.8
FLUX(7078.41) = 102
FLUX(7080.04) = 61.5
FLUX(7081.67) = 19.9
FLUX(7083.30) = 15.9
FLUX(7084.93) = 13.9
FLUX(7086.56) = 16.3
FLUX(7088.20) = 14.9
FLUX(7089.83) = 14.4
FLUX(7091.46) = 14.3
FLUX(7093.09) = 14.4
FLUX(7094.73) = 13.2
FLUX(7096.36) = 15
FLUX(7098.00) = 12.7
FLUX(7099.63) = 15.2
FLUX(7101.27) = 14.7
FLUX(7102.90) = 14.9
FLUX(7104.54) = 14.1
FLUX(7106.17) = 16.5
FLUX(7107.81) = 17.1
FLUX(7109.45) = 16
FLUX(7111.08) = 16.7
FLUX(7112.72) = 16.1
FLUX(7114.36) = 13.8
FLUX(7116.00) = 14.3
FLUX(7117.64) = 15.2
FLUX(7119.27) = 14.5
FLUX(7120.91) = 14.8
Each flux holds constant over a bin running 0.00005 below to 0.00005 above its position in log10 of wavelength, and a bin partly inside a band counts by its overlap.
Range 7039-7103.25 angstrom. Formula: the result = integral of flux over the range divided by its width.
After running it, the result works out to 24.3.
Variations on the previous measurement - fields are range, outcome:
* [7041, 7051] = 15.1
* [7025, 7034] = 16.5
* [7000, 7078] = 21.3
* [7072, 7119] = 20.6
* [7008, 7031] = 18.5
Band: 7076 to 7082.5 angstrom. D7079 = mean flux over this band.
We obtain 55.6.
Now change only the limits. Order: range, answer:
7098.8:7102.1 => 15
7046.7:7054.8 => 15.3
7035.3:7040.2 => 15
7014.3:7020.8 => 15.8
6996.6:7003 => 14.8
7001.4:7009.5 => 14.8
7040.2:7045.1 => 14.8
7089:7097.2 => 14.3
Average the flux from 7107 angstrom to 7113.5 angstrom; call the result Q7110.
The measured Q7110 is 16.5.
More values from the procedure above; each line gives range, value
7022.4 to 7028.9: 24.4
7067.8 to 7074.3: 14.5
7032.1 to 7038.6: 15.1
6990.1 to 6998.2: 15.3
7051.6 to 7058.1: 14.5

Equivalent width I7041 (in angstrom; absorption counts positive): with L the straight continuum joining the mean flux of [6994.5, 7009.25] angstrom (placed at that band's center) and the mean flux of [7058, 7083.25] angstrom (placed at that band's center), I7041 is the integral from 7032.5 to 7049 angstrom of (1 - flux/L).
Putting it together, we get 7.83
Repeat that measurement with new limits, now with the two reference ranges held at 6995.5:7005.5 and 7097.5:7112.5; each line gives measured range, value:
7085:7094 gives 0.34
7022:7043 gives -4.23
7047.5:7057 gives 0.32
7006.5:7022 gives -0.85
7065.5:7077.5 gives -3.78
